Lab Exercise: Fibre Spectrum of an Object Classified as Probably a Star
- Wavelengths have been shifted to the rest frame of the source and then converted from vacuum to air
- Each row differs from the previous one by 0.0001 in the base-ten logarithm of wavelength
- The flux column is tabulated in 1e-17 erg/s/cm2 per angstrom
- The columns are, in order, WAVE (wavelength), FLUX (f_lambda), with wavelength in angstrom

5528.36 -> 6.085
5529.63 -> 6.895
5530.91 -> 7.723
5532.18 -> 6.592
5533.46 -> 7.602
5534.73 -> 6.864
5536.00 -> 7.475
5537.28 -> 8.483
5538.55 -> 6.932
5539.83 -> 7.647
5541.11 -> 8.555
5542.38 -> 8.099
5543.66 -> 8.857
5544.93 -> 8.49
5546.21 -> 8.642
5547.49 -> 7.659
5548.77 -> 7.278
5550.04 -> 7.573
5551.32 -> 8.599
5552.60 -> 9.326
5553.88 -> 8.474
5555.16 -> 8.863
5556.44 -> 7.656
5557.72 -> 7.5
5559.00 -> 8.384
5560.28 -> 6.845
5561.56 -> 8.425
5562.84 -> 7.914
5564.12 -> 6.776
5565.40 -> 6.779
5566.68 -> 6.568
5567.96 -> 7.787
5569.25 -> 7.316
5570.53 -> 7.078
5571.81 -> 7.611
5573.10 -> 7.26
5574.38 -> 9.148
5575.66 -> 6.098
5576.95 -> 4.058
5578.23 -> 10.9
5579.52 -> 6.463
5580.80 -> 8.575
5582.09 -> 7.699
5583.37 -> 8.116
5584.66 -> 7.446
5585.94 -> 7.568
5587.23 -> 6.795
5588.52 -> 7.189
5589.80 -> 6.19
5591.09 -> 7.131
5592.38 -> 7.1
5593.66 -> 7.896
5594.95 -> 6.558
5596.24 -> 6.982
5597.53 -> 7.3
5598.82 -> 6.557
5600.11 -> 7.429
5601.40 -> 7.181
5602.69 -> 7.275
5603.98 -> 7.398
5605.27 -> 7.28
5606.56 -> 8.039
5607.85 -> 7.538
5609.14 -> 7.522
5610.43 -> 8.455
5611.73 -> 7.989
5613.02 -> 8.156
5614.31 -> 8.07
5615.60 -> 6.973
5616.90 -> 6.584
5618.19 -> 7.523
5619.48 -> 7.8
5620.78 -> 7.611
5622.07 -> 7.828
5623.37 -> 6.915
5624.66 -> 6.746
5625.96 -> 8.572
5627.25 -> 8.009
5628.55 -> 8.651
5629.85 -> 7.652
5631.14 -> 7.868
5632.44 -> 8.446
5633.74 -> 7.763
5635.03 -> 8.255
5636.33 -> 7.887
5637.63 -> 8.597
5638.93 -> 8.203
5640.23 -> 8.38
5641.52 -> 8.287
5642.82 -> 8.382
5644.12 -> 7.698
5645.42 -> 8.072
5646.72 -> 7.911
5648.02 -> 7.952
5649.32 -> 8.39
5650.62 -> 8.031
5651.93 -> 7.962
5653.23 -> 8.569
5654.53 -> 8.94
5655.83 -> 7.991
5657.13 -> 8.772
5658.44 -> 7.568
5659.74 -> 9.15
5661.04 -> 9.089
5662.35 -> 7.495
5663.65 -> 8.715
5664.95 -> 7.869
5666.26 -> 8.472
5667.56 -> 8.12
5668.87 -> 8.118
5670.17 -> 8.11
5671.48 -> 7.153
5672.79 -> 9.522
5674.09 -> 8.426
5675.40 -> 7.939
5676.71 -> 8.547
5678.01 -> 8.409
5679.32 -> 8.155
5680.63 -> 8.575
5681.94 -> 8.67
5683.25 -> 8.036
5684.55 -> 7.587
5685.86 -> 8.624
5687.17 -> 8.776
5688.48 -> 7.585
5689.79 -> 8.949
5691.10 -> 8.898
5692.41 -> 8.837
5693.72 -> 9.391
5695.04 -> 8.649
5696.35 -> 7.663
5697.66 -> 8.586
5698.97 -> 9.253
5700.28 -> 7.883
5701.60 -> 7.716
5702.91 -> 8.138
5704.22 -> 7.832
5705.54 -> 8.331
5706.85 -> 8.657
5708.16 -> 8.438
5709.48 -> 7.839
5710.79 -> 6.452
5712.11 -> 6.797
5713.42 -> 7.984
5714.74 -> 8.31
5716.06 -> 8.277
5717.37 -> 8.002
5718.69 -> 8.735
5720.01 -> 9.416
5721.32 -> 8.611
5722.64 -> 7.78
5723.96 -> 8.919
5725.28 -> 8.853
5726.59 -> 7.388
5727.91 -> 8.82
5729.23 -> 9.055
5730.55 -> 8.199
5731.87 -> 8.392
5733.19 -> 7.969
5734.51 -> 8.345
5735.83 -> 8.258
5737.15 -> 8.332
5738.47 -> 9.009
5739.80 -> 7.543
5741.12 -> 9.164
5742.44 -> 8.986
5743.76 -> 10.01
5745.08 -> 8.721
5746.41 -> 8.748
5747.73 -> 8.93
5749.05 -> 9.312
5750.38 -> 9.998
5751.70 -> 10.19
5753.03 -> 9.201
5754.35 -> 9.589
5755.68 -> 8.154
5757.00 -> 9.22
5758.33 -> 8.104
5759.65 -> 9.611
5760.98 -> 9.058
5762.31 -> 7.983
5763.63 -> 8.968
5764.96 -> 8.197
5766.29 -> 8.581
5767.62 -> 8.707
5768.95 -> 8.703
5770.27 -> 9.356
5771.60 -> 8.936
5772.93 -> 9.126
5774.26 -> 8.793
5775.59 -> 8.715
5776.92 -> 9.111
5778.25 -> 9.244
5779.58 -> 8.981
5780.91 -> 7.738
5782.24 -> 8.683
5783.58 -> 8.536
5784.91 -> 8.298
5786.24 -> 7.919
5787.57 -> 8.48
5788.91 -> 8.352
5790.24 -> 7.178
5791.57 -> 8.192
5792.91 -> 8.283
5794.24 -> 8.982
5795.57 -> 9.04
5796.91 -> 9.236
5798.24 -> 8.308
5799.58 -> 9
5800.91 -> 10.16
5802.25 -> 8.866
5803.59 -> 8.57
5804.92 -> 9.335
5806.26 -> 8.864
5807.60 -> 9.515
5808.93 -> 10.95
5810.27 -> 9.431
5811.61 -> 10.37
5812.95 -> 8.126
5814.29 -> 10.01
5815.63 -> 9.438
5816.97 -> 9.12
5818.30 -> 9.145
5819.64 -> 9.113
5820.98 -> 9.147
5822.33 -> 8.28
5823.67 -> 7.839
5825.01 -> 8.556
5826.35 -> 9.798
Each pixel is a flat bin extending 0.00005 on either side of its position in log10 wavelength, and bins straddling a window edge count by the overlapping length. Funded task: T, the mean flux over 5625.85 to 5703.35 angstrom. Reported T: 8.3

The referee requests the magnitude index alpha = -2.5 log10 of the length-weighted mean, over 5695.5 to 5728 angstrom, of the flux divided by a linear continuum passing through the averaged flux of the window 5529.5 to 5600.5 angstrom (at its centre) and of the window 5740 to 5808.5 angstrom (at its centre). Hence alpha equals 0.038 mag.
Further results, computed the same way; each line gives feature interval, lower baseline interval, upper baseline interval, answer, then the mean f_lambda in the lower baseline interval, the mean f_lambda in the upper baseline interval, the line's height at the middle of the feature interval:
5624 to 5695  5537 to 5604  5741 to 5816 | -0.01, 7.59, 8.95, 8.17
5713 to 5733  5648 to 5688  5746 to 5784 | 0.03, 8.32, 8.92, 8.66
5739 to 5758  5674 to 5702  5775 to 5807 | -0.07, 8.42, 8.67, 8.57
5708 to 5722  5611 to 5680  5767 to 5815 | 0.05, 8.08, 8.89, 8.47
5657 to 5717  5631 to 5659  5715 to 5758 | 0.02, 8.18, 8.75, 8.44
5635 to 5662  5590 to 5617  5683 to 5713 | -0.07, 7.4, 8.22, 7.79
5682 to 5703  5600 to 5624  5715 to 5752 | -0.01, 7.56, 8.7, 8.31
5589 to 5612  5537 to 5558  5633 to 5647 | 0.12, 8.16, 8.14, 8.15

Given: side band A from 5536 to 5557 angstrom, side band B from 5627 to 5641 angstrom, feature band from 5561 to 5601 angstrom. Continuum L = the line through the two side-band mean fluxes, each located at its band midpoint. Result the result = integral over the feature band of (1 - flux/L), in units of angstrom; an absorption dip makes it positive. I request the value 4.2 angstrom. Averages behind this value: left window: 8.17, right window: 8.16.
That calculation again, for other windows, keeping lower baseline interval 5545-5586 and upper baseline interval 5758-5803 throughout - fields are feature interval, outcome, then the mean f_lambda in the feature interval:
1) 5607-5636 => 0.7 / 7.77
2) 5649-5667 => -0.5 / 8.36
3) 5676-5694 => -0.5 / 8.49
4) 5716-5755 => -1.3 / 8.77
